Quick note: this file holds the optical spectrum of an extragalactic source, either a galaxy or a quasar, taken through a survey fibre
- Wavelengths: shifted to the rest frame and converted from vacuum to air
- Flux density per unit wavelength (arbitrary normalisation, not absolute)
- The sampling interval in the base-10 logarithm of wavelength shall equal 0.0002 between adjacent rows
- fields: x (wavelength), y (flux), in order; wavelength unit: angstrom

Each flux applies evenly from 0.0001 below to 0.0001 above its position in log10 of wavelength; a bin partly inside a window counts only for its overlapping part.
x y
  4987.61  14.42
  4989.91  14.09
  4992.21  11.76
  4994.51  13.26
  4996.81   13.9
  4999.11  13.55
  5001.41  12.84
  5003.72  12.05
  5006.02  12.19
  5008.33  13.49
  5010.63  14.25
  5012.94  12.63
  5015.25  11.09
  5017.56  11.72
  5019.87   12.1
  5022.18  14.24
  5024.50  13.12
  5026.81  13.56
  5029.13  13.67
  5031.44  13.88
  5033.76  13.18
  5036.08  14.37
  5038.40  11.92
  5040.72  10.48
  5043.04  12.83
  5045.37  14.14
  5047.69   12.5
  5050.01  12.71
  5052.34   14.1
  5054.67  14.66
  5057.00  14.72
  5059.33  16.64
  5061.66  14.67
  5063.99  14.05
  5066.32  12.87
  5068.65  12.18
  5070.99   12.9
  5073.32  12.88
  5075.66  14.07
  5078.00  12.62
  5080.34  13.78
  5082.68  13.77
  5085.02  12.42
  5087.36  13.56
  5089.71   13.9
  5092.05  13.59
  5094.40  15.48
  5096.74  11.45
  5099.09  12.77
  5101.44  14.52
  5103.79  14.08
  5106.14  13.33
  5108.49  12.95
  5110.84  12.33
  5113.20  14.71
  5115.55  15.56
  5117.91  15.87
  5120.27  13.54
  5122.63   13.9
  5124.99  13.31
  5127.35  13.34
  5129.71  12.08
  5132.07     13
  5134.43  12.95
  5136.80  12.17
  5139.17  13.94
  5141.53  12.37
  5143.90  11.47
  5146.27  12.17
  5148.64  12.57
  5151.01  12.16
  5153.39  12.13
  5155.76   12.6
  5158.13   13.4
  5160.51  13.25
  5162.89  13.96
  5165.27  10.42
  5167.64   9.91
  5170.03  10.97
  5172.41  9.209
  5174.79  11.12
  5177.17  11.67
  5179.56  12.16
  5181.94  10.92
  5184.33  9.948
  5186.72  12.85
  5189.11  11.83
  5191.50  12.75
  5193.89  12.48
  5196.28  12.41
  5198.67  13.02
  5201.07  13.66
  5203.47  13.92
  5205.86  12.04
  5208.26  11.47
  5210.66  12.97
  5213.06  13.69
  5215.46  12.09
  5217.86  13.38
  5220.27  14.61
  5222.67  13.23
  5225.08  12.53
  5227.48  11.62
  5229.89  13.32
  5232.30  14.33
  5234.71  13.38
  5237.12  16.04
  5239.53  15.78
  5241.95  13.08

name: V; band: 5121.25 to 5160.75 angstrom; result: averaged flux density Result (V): 12.7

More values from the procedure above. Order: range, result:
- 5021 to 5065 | 13.7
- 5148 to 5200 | 11.9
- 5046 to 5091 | 13.6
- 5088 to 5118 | 13.8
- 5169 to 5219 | 12.1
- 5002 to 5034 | 12.9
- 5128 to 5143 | 12.8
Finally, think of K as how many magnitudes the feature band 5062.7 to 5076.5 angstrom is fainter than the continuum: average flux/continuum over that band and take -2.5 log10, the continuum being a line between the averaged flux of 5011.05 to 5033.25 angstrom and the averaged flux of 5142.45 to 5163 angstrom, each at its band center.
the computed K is -0.029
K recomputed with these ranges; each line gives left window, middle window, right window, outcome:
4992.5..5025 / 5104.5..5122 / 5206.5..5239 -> -0.077 mag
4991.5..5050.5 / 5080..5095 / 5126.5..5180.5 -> -0.100 mag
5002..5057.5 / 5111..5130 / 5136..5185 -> -0.150 mag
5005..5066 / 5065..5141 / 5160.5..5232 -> -0.045 mag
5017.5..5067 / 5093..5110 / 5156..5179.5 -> -0.073 mag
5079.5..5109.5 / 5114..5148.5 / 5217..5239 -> 0.024 mag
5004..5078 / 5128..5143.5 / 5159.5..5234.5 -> -0.001 mag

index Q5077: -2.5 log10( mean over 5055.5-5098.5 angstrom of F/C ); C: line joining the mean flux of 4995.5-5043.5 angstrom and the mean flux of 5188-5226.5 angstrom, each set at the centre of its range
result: -0.06 mag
